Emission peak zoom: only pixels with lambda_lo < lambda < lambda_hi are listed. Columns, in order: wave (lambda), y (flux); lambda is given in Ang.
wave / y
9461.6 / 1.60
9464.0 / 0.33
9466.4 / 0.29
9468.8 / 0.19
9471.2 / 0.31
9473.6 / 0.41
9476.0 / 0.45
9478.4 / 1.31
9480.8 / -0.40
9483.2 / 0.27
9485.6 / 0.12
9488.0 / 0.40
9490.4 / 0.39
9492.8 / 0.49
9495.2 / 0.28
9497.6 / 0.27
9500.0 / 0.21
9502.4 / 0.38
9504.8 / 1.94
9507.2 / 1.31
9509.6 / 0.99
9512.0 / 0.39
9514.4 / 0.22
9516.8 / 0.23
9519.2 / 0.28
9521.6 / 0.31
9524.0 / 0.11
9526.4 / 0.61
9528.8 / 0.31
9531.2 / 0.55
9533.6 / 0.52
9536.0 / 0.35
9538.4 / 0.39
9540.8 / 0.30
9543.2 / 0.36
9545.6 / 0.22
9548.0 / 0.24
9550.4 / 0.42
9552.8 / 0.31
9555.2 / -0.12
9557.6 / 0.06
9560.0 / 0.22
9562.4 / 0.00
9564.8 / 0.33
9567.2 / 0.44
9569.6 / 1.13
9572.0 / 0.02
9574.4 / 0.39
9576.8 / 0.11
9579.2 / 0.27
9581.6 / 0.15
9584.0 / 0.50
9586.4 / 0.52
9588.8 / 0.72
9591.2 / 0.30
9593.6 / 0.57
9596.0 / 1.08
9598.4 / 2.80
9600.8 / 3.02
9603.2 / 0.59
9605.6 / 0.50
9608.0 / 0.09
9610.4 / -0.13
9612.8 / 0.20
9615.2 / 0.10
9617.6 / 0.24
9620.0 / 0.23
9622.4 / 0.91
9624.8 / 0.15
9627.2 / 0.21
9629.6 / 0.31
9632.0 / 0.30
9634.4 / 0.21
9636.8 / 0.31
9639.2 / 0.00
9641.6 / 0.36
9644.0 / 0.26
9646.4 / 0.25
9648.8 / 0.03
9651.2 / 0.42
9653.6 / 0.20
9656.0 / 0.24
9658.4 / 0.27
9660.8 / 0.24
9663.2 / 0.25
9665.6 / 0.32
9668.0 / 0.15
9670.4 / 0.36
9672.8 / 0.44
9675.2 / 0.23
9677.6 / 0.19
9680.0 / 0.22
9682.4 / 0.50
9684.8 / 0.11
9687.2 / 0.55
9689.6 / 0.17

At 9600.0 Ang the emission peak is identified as [O III] 5007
